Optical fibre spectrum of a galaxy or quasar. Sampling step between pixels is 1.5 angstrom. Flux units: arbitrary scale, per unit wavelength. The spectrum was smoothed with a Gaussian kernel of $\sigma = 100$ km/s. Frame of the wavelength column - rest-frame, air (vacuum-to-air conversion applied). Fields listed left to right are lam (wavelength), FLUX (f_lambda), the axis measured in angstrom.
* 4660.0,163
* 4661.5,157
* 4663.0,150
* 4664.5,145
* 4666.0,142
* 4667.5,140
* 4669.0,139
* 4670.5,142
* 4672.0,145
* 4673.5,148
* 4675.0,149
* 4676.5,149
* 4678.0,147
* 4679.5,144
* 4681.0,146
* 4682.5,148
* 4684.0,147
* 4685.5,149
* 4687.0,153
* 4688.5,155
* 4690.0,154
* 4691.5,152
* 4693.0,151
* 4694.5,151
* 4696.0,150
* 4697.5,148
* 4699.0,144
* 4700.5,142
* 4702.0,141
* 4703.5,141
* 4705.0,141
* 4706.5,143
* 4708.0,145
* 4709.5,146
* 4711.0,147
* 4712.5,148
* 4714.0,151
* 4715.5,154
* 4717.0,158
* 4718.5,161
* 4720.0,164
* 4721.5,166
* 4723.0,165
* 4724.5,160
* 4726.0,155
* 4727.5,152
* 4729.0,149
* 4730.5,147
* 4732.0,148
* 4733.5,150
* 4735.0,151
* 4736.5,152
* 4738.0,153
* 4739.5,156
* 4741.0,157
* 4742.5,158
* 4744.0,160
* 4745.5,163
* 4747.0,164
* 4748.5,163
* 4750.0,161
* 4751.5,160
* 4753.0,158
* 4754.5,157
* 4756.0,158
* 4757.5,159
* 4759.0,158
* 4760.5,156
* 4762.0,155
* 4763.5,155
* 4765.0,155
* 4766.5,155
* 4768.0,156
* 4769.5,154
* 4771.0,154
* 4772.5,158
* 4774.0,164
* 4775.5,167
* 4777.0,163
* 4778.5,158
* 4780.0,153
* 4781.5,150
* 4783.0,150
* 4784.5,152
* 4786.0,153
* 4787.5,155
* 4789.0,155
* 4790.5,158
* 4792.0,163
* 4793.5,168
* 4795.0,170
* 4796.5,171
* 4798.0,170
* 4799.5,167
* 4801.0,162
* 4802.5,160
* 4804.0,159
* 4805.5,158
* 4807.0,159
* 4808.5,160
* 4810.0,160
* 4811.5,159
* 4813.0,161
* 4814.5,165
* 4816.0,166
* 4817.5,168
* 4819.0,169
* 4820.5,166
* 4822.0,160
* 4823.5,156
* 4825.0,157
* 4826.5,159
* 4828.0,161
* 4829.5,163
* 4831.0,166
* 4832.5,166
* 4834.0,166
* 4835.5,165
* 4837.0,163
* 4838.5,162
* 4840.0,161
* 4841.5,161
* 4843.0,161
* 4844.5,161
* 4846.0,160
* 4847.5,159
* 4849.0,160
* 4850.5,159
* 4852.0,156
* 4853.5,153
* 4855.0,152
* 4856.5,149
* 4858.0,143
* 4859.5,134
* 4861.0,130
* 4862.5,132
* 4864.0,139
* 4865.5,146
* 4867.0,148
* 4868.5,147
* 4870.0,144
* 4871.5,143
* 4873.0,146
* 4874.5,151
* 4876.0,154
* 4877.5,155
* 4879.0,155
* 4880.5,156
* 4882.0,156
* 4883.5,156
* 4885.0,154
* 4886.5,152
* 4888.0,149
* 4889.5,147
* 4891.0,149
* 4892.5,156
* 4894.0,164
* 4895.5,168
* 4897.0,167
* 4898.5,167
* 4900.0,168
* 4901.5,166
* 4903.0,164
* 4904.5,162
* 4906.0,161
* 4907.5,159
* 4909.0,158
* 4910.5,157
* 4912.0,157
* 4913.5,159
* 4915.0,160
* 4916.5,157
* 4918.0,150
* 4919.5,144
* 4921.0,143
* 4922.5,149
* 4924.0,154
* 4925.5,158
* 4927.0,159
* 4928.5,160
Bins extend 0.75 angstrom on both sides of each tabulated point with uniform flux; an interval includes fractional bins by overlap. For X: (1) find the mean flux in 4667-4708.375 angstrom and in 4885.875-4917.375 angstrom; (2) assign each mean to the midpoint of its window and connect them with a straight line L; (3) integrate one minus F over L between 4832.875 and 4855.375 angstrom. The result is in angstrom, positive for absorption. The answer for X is -0.61 angstrom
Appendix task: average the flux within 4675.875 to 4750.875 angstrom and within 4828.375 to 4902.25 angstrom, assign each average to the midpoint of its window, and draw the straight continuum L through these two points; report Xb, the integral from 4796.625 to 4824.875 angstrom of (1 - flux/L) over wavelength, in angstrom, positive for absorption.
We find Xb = -1.61 angstrom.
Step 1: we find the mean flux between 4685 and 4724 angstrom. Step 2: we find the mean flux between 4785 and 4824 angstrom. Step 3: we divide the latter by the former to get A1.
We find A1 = 1.08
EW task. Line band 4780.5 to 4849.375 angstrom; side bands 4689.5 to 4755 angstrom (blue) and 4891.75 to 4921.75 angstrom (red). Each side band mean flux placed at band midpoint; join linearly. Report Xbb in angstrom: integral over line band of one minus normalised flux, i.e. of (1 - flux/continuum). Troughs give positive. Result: -2.2 angstrom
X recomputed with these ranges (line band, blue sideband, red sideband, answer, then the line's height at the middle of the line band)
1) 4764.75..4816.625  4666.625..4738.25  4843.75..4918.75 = -2.7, 152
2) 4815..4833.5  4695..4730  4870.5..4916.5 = -1.0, 155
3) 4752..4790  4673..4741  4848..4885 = -1.7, 150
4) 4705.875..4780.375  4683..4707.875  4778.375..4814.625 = -1.3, 153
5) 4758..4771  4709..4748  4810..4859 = 0.1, 157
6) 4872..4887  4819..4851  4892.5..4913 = 0.8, 162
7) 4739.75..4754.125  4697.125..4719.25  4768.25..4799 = -0.6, 153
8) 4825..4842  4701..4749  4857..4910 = -1.1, 153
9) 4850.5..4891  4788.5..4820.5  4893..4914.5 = 3.6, 163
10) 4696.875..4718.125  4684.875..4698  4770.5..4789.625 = 0.8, 152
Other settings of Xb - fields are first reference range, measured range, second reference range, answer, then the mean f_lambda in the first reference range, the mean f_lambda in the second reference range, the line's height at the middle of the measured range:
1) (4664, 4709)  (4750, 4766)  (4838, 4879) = -0.99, 146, 151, 148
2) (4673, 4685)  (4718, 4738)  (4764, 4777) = -0.28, 147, 158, 153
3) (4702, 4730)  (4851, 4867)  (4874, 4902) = 1.29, 152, 157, 156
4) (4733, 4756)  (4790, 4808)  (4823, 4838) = -0.36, 158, 162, 161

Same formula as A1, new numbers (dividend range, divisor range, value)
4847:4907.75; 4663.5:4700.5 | 1.04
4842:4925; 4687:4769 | 1.00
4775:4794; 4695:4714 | 1.08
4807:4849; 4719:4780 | 1.03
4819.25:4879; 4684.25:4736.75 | 1.02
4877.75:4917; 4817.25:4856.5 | 0.99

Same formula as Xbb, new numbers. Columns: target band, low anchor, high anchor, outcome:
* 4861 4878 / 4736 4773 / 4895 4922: 1.5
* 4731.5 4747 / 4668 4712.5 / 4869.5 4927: -0.7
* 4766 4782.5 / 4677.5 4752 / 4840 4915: -0.5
